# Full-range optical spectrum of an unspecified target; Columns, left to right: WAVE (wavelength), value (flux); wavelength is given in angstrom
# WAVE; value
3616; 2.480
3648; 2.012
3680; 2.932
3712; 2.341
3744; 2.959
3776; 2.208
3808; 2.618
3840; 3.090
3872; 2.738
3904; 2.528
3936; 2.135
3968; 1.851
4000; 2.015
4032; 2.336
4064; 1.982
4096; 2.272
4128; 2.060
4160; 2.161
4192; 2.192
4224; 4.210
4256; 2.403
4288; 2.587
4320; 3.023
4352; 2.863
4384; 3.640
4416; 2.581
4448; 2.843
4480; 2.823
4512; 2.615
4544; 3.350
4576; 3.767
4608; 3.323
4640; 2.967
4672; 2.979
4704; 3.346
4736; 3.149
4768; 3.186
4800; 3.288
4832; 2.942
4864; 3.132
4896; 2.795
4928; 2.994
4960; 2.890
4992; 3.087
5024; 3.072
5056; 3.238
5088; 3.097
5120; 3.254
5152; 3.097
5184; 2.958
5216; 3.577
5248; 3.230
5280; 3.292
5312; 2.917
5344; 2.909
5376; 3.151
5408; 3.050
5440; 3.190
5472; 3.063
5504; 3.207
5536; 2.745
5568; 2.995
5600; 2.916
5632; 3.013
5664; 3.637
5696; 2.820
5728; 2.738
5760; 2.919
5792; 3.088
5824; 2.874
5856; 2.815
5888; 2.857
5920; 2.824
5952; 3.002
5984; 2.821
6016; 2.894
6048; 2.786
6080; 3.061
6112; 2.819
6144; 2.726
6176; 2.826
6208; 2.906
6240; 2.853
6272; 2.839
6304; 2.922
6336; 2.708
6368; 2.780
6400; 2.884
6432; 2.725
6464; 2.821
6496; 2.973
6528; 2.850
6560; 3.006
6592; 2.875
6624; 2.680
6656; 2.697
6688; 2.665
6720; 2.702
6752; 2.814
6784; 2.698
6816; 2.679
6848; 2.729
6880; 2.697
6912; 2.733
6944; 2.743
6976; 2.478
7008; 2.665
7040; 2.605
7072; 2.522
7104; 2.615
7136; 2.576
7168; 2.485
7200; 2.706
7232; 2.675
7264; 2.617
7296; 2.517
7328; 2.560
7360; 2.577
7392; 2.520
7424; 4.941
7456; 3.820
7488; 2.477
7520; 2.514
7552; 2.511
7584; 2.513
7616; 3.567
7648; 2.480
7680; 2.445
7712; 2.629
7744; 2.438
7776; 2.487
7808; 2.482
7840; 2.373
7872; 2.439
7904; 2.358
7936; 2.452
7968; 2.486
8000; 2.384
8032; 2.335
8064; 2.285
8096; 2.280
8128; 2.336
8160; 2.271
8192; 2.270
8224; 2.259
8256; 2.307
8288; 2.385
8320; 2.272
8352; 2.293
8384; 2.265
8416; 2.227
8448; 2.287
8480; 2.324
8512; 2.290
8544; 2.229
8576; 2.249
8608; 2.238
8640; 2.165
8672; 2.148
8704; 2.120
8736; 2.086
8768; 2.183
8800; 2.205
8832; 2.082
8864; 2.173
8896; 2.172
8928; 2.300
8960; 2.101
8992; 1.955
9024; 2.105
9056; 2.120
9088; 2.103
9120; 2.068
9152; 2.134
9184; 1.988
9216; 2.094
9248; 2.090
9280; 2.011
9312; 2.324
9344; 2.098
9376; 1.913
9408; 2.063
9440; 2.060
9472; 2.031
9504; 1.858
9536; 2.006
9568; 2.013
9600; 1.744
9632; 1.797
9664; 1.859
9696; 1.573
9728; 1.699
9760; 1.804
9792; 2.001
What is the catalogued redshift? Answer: 0.13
